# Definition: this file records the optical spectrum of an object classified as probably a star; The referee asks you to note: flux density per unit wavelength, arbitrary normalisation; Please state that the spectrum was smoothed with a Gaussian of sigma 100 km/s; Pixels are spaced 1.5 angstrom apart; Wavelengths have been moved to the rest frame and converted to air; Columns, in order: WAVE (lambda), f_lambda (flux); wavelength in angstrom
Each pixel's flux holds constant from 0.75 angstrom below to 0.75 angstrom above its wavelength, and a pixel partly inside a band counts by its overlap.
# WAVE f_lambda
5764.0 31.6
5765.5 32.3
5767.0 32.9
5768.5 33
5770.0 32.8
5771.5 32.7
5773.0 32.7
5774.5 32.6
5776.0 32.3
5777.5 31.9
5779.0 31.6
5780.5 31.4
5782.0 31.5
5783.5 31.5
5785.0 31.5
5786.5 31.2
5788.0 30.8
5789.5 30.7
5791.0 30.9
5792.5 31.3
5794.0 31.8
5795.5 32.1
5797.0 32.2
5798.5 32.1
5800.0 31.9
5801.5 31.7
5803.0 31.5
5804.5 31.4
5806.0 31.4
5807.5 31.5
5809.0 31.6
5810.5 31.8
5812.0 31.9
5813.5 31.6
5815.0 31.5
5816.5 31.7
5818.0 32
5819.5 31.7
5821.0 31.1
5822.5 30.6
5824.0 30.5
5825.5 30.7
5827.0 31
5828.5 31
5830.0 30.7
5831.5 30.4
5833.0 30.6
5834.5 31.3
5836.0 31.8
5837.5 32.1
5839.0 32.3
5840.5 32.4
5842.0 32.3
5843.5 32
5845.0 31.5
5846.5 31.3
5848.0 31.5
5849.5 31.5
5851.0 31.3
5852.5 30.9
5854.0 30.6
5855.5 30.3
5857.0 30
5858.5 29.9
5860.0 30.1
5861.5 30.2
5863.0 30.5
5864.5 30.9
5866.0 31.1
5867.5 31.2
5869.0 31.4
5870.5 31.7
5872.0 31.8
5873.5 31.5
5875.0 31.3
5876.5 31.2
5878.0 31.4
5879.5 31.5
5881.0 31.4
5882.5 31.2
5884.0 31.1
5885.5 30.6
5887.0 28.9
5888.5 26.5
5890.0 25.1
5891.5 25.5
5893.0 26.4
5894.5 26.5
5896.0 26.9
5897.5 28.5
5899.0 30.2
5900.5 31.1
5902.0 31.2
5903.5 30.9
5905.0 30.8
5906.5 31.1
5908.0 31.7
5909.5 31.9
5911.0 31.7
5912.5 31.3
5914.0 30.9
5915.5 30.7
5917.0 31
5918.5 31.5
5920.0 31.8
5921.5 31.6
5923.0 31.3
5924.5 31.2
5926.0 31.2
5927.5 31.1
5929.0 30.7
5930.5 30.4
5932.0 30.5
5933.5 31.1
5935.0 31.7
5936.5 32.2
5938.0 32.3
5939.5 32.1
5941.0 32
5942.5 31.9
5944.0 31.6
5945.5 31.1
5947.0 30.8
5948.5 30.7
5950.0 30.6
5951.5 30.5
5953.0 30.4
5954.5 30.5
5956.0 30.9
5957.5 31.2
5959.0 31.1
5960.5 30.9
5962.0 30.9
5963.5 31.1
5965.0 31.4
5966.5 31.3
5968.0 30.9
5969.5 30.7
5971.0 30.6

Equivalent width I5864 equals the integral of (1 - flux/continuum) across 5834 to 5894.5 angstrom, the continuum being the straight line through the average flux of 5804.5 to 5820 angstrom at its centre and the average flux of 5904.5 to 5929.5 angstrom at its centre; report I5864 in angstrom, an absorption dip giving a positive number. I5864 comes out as 1.70 angstrom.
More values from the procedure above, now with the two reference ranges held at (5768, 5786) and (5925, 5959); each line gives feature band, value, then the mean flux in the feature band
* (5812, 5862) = 0.9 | 31.2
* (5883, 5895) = 1.4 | 27.7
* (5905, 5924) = 0.0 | 31.3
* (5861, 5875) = 0.2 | 31.2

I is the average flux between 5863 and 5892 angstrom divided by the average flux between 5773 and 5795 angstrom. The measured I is 0.96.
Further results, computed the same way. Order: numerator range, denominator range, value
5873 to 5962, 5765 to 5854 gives 0.97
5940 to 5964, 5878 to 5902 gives 1.07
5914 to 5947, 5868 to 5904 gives 1.05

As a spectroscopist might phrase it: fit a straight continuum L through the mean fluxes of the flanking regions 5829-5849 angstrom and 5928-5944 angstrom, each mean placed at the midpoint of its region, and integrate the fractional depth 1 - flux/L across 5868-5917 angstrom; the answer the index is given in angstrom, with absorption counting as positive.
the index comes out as 2.1 angstrom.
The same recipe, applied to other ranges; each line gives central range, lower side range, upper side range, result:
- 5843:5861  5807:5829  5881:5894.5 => -0.6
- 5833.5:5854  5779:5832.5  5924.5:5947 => -0.2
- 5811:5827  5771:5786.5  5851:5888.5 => 0.0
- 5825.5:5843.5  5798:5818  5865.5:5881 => 0.1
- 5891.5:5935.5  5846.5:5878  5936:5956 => 0.9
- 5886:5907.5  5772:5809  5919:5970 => 1.9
